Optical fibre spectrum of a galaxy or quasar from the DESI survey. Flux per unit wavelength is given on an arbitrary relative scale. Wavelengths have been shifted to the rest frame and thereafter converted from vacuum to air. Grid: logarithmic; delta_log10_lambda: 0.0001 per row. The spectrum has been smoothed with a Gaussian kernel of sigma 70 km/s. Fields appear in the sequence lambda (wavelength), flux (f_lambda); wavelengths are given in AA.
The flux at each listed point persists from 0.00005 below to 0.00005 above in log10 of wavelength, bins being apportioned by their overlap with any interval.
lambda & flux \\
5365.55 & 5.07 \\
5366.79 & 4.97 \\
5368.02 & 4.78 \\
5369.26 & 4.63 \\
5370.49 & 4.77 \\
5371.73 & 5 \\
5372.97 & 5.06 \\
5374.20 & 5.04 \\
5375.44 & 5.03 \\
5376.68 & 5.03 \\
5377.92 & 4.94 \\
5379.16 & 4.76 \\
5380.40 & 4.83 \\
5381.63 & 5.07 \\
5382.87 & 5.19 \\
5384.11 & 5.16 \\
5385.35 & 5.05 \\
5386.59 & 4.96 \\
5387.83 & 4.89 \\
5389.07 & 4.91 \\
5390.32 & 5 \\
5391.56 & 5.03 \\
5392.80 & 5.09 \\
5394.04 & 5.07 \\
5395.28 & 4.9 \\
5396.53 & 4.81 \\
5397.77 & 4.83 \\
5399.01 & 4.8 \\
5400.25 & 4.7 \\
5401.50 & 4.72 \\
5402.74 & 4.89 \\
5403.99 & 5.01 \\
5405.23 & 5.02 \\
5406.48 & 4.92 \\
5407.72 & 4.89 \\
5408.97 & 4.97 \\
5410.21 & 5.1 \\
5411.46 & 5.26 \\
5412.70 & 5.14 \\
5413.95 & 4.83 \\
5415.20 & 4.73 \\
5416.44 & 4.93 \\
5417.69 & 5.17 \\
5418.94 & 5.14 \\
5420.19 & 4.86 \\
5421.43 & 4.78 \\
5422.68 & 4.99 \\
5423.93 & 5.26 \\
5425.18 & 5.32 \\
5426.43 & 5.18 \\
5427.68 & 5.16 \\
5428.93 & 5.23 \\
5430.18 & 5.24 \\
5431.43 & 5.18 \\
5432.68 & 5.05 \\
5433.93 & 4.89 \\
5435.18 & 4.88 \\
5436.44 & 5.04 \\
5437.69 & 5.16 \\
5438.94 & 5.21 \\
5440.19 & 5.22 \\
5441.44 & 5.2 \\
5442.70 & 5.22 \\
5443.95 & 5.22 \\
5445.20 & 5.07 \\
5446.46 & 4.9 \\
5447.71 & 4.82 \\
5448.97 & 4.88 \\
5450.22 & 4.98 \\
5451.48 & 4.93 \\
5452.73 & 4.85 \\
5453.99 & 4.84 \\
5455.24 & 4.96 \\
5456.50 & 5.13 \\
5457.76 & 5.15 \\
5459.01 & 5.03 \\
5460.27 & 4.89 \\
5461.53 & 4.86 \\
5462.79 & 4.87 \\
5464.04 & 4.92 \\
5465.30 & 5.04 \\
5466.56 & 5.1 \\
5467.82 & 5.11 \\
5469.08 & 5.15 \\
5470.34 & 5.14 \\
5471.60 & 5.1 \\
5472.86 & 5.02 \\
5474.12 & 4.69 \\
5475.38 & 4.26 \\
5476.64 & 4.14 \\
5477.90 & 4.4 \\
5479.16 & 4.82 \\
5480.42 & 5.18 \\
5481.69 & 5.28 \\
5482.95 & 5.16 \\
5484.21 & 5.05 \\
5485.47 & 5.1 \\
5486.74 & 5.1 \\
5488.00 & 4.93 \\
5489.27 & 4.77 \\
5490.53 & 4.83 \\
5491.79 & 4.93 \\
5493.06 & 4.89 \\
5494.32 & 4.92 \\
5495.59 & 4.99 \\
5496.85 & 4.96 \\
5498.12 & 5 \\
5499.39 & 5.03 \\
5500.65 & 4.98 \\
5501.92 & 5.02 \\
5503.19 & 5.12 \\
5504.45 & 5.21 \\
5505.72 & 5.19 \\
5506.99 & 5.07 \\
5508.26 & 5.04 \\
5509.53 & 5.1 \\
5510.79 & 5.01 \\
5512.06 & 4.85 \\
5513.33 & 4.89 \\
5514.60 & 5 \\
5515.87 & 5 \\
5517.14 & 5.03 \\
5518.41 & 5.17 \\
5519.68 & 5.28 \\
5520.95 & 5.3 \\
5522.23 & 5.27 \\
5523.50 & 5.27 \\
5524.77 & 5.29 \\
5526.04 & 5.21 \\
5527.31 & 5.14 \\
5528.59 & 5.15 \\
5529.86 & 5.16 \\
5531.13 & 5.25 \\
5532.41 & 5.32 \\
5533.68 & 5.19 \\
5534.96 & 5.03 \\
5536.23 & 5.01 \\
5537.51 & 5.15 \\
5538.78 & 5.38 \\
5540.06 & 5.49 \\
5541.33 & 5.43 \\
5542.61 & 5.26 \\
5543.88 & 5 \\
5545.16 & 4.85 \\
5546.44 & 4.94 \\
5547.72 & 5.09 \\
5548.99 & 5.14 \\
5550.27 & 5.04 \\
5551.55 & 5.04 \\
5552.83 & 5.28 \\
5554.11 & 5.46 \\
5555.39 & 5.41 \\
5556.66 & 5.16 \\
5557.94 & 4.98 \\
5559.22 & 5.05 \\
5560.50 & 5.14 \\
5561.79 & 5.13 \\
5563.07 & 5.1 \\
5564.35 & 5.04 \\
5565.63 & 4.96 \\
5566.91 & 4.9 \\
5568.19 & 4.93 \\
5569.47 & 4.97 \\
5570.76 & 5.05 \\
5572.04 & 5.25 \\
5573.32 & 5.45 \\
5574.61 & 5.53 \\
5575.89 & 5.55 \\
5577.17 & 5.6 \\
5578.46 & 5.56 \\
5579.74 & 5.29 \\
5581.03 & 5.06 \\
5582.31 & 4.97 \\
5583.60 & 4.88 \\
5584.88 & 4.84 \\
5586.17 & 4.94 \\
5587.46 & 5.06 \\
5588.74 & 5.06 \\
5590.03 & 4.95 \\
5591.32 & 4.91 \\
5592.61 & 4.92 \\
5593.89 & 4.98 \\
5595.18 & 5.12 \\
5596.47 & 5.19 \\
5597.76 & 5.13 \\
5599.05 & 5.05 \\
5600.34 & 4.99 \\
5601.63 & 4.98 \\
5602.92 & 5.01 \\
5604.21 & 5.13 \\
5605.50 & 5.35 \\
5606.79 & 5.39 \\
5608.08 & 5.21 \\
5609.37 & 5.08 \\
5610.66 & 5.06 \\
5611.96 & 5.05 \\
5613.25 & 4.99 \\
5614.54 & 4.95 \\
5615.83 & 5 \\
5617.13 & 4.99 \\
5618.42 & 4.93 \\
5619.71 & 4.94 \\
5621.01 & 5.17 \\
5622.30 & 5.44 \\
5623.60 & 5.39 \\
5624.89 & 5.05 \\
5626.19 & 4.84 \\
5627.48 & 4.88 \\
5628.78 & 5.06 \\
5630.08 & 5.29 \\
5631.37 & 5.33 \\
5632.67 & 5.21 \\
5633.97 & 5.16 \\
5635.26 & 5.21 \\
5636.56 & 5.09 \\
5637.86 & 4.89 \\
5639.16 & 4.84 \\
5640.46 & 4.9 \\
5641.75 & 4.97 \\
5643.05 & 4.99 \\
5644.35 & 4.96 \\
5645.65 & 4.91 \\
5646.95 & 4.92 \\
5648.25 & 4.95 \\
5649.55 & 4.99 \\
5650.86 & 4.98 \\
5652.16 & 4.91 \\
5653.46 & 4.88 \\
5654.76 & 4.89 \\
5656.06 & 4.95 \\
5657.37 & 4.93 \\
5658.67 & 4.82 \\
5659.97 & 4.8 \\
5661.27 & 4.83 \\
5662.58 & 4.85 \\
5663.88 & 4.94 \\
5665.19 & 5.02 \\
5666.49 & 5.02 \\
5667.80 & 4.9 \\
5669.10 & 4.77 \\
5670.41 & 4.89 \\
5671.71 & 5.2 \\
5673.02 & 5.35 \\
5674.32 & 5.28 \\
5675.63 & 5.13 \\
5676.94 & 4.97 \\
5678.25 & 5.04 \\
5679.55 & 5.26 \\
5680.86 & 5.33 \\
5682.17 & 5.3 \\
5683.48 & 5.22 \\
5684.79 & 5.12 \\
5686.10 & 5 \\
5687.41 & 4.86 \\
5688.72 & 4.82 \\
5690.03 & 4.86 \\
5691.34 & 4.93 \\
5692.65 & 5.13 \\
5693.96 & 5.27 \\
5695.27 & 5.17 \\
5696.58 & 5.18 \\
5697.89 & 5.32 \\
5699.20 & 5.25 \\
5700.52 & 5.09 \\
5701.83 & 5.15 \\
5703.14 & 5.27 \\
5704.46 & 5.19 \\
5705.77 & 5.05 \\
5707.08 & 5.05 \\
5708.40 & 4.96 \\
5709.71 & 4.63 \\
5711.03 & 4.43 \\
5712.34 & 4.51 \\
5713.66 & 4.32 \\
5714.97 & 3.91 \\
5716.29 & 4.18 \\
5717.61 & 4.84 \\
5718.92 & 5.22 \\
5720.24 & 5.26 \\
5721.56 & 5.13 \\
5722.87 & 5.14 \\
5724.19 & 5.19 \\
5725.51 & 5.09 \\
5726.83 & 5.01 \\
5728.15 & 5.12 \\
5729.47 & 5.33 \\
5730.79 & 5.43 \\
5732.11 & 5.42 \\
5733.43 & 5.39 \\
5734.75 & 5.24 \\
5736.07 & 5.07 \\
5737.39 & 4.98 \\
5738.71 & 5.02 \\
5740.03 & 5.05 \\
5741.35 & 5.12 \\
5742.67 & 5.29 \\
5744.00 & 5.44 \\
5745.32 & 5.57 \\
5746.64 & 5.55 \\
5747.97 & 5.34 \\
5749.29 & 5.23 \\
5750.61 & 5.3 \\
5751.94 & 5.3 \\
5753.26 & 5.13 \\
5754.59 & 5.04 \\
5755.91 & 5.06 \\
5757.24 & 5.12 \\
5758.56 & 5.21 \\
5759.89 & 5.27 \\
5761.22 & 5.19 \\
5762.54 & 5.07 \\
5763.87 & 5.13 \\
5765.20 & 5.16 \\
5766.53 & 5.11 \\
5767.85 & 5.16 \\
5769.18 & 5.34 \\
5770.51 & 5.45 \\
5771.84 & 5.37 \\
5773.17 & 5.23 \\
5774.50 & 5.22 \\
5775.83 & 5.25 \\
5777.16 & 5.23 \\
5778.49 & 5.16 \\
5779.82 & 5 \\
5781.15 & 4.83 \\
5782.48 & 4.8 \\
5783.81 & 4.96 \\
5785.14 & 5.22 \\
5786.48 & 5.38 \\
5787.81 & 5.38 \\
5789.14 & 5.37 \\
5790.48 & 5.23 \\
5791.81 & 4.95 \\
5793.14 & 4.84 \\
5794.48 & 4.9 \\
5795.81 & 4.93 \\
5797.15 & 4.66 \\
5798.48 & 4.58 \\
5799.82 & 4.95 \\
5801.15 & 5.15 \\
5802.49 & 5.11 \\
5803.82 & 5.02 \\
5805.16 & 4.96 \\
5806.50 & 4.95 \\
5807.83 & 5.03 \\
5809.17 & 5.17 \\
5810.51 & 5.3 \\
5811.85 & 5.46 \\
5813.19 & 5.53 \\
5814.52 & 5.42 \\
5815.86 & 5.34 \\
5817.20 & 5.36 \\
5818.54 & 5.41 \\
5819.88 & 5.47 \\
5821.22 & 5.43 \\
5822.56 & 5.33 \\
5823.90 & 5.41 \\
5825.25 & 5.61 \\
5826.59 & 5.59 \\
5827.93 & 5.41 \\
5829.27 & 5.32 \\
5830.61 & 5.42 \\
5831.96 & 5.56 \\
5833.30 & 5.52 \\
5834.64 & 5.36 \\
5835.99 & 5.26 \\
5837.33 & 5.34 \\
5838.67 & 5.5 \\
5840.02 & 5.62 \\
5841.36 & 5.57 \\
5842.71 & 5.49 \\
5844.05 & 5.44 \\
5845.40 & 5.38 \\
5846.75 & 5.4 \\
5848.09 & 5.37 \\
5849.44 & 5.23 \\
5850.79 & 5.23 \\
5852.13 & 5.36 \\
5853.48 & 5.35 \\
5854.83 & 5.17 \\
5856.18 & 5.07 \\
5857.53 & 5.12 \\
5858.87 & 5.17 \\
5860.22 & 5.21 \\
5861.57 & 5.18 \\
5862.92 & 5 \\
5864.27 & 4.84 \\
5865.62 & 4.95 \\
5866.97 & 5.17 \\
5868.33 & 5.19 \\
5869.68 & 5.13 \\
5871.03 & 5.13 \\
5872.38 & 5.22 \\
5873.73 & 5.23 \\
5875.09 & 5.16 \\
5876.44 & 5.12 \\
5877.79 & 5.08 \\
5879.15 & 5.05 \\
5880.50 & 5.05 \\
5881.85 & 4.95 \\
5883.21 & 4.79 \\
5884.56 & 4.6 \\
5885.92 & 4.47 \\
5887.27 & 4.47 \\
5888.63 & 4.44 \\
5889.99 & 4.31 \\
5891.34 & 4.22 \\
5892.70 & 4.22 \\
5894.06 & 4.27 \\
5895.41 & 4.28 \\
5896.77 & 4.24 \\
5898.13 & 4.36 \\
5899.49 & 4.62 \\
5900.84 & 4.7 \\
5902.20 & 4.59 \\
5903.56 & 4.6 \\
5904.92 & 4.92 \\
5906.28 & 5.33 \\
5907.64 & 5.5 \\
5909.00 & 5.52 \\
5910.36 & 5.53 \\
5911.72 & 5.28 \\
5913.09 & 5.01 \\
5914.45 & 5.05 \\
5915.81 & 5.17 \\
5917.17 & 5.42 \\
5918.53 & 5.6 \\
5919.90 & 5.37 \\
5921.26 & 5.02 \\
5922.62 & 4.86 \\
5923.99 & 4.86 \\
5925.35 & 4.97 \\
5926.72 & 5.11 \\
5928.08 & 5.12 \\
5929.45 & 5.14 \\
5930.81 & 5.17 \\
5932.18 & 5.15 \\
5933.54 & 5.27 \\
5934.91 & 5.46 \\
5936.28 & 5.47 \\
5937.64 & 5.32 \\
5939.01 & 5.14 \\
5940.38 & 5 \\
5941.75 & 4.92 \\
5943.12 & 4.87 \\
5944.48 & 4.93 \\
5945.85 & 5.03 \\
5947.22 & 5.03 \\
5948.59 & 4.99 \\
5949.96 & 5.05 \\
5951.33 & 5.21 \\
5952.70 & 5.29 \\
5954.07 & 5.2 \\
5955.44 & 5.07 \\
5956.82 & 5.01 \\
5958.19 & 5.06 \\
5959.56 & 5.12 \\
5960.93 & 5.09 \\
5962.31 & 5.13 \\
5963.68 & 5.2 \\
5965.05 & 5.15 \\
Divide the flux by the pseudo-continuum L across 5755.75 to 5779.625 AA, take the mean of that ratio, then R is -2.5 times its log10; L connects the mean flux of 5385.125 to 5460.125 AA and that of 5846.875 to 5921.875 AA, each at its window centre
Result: -0.05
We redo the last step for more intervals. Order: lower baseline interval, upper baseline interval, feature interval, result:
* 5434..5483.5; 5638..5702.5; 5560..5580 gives -0.05 mag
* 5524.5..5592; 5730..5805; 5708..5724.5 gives 0.09 mag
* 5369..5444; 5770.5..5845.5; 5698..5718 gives 0.08 mag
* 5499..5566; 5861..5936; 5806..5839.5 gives -0.08 mag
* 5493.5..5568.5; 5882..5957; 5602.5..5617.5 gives 0.00 mag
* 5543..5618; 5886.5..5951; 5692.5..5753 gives -0.01 mag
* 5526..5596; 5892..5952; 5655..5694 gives 0.02 mag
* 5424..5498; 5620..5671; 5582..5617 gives -0.01 mag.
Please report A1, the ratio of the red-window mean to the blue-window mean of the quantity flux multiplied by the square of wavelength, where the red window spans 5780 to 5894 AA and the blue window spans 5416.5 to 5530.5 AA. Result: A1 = 1.16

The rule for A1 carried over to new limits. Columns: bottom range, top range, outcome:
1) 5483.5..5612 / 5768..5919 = 1.11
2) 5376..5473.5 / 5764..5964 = 1.19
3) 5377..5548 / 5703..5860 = 1.16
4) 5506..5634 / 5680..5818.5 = 1.06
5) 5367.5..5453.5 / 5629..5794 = 1.13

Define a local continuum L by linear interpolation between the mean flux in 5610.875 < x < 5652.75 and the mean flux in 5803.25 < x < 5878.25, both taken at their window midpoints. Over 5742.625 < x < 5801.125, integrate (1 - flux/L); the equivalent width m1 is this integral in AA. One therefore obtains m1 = 0.6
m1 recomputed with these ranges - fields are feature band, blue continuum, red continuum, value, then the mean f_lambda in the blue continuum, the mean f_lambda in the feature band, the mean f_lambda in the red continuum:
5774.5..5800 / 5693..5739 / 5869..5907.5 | -0.67 AA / 5.02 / 5.04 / 4.75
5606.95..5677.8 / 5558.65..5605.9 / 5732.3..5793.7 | 1.59 AA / 5.11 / 5.02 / 5.19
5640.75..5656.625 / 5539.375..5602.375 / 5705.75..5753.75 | 0.48 AA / 5.12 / 4.94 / 5.06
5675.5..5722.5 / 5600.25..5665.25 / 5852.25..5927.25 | 0.24 AA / 5.03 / 4.98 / 4.95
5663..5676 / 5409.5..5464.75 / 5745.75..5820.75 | 0.20 AA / 5.04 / 5.05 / 5.17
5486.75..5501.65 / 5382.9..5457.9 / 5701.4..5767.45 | 0.27 AA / 5.01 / 4.94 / 5.09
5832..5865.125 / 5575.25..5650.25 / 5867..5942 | -2.07 AA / 5.08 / 5.3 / 4.97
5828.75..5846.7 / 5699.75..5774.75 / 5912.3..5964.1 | -1.15 AA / 5.11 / 5.44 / 5.13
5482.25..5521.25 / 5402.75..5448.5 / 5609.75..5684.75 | 0.16 AA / 5.06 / 5.03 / 5.03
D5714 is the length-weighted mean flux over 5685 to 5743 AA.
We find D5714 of 5.02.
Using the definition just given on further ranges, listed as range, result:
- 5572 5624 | 5.13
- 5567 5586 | 5.19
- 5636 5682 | 4.98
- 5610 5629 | 5.05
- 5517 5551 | 5.18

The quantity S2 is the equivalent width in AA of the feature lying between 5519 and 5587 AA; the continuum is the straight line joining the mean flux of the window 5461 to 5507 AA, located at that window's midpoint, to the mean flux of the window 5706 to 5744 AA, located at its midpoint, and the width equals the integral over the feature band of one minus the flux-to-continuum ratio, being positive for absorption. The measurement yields -2.9 AA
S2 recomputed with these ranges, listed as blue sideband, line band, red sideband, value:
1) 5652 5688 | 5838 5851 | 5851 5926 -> -1.2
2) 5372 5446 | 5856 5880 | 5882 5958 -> -0.7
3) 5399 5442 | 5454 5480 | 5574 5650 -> 0.8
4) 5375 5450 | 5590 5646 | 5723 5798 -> 0.4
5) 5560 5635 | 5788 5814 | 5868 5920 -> -0.5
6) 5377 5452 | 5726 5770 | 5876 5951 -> -2.2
